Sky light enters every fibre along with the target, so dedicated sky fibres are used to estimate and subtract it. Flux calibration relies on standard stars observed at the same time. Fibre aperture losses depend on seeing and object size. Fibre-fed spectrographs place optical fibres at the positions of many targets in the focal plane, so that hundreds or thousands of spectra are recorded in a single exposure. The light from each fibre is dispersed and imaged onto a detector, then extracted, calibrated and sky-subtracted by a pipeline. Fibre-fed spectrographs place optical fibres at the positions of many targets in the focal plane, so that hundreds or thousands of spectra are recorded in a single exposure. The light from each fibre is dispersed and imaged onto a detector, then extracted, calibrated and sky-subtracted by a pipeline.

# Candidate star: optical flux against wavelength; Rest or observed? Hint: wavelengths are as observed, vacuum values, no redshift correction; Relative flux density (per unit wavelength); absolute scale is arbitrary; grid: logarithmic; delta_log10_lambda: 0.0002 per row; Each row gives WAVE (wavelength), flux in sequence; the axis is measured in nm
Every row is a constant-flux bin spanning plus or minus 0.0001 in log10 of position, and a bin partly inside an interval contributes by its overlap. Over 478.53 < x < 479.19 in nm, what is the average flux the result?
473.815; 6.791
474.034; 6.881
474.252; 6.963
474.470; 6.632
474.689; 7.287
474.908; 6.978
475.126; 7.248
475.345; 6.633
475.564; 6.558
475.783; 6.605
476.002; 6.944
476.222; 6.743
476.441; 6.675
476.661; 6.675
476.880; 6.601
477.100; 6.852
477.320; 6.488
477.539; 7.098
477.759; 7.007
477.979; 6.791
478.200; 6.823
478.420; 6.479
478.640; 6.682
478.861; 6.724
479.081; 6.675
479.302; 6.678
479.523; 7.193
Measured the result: 6.7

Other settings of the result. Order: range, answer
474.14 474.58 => 6.8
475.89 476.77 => 6.75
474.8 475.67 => 6.86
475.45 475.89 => 6.58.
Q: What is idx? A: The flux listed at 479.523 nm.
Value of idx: 7.193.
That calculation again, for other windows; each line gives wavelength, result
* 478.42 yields 6.479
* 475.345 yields 6.633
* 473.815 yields 6.791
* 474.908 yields 6.978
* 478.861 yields 6.724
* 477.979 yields 6.791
